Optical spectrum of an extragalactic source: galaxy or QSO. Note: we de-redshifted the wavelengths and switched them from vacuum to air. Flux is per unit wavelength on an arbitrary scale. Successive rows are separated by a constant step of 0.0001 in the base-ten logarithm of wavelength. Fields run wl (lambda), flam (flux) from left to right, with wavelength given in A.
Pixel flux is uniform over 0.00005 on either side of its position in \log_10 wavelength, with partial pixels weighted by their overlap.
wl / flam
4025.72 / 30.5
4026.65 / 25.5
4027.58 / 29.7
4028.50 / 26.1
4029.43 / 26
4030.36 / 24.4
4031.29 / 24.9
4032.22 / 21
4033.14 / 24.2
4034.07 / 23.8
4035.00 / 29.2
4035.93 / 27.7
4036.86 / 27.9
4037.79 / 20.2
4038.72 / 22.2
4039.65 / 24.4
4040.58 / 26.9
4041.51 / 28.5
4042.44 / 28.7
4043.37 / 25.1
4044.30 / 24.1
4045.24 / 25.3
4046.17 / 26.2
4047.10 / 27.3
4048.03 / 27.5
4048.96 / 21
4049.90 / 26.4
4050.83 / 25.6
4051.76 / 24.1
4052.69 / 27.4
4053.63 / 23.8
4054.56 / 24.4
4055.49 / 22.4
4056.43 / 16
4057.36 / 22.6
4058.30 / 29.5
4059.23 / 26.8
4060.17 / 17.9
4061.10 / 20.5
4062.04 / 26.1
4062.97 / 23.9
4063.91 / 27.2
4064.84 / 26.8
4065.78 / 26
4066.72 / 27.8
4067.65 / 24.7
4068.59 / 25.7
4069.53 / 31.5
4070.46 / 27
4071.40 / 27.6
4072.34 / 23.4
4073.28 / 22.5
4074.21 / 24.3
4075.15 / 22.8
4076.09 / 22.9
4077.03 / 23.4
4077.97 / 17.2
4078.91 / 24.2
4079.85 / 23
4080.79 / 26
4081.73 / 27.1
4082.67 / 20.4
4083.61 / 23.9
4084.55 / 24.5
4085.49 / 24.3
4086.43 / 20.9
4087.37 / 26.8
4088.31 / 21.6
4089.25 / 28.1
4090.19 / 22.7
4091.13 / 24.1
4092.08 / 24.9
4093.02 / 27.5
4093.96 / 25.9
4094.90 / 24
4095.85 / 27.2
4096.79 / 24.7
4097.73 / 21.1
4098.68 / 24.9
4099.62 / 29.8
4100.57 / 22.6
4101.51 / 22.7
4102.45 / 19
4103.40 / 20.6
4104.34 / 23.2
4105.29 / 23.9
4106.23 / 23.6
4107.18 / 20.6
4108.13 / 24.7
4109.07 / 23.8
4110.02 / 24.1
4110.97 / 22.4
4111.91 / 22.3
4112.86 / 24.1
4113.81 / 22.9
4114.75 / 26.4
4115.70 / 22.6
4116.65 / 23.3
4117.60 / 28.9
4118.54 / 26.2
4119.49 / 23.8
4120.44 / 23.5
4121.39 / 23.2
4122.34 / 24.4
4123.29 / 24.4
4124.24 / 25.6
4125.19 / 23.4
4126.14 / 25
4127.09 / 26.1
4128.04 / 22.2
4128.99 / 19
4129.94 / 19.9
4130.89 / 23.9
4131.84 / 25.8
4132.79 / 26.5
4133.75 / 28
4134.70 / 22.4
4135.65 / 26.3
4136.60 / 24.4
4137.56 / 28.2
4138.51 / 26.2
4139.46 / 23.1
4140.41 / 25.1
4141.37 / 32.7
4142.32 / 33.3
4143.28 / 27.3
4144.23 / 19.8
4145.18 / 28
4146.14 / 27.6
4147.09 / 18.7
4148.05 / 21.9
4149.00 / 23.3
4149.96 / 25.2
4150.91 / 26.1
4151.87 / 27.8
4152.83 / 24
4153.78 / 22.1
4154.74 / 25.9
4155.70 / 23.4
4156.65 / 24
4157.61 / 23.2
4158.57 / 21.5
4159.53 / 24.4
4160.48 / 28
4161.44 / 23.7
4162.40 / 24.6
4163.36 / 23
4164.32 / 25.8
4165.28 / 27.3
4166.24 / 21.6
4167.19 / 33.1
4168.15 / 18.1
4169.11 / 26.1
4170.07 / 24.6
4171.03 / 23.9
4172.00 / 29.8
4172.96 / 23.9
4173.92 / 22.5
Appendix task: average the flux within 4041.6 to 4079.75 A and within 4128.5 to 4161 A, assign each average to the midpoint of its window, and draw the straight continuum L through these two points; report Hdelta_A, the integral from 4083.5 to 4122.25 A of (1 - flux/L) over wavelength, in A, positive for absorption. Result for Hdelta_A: 1.2 A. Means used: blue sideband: 24.7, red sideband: 24.9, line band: 24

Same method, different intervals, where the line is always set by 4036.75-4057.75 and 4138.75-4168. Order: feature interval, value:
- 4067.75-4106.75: 1.0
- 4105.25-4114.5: 0.6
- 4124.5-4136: 0.4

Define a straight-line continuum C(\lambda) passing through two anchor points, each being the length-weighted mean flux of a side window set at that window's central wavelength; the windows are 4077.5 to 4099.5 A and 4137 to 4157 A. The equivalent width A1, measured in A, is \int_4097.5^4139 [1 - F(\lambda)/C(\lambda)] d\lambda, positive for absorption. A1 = 1.4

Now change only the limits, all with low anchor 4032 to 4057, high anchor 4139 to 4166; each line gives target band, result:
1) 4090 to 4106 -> 0.6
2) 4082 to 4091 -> 0.4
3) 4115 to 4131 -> 0.7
